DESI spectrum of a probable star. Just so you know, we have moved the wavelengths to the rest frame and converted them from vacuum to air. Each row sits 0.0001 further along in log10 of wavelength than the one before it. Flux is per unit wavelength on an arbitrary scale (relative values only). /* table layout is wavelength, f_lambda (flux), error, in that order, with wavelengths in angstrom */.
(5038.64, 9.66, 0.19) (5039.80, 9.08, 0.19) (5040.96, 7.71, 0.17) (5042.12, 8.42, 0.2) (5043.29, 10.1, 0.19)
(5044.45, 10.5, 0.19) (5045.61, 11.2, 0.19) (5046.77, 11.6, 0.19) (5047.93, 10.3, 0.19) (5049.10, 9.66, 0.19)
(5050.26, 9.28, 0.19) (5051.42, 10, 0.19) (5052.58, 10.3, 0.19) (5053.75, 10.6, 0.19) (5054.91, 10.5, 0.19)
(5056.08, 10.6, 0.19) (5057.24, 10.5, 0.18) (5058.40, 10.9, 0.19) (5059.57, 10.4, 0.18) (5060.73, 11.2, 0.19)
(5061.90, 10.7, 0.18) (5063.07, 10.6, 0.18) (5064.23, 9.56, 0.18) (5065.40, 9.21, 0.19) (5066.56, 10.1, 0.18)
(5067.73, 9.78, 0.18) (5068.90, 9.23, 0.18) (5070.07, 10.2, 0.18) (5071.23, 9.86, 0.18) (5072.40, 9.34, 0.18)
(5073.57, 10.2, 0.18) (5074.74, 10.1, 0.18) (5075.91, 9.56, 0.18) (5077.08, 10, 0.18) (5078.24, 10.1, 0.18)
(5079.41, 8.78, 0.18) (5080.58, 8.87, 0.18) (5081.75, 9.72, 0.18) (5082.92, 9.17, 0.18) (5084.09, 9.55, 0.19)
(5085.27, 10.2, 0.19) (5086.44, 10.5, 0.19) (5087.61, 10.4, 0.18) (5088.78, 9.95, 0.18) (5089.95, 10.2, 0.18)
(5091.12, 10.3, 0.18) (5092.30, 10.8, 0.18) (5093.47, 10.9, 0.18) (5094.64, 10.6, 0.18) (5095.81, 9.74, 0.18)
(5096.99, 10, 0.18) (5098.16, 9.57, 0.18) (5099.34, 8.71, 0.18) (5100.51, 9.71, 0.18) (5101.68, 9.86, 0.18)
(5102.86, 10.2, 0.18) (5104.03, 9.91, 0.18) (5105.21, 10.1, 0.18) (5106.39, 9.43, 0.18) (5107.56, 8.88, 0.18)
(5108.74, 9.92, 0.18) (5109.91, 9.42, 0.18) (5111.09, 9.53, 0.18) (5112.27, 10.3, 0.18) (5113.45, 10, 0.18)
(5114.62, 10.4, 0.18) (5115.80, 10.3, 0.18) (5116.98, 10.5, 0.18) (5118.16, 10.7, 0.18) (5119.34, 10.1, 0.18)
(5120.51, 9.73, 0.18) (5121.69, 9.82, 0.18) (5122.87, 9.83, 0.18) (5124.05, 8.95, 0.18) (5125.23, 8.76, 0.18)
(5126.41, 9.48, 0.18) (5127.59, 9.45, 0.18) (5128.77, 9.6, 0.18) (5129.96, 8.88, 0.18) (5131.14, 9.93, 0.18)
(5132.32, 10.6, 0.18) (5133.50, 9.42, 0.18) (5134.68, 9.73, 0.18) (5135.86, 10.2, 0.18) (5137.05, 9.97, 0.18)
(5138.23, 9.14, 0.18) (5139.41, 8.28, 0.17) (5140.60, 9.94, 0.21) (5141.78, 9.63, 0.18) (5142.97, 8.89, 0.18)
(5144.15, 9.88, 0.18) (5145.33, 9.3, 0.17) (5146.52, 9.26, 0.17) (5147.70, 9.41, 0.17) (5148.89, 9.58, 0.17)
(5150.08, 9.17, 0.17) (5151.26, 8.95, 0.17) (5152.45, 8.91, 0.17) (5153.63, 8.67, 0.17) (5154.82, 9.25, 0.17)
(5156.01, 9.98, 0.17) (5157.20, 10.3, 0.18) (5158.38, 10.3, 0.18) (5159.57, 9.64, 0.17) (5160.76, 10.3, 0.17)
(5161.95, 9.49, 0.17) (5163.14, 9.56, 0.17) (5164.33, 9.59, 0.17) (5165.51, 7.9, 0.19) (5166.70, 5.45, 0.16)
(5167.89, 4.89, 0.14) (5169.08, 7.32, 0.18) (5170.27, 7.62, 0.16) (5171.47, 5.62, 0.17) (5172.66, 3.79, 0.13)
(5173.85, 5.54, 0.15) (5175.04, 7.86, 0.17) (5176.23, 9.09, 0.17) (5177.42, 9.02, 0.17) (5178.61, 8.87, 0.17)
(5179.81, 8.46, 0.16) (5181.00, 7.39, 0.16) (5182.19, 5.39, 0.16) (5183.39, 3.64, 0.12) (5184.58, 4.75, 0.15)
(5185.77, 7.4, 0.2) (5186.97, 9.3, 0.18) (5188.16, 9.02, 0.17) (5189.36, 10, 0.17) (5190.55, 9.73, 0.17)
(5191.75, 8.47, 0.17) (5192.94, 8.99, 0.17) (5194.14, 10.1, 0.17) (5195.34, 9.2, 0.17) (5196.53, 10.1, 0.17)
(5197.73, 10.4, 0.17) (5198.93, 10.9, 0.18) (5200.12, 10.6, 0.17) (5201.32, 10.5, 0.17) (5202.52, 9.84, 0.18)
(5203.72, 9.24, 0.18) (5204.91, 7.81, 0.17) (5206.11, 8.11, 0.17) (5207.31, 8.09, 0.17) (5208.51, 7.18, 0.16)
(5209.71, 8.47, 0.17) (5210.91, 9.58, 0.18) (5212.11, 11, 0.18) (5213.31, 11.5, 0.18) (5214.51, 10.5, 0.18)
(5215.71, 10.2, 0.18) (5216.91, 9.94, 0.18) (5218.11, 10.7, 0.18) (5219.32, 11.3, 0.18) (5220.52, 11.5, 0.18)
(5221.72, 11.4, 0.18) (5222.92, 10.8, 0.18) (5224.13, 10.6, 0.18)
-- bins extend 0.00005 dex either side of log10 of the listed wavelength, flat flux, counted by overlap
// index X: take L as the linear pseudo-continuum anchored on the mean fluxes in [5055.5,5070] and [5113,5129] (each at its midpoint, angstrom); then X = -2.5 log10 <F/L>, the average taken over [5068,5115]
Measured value 0.02 mag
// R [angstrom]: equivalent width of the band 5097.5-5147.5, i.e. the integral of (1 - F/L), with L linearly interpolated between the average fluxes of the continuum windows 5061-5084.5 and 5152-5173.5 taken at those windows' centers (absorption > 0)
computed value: -4.3 angstrom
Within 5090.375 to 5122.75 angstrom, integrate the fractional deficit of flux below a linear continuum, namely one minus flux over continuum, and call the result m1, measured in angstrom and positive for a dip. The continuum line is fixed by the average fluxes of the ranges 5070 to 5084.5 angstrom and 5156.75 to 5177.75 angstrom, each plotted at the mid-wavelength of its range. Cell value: -3.2 angstrom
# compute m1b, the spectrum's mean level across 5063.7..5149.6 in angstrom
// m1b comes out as 9.75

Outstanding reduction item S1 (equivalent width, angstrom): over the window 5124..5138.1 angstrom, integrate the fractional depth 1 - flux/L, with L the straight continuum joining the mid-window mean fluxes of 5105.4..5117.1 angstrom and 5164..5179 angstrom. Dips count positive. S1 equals -1.1 angstrom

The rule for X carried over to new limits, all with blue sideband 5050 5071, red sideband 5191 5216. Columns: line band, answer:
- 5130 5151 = 0.04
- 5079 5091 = 0.04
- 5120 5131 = 0.06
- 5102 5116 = 0.02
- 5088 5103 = 0.00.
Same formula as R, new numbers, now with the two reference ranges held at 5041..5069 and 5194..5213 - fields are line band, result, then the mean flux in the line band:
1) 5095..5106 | 0.2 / 9.76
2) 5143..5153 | 0.5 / 9.29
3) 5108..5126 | 0.0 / 9.87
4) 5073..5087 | 0.5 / 9.73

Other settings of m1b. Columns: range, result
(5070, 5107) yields 9.89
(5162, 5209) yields 8.14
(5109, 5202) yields 8.98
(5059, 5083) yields 9.86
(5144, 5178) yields 8.45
